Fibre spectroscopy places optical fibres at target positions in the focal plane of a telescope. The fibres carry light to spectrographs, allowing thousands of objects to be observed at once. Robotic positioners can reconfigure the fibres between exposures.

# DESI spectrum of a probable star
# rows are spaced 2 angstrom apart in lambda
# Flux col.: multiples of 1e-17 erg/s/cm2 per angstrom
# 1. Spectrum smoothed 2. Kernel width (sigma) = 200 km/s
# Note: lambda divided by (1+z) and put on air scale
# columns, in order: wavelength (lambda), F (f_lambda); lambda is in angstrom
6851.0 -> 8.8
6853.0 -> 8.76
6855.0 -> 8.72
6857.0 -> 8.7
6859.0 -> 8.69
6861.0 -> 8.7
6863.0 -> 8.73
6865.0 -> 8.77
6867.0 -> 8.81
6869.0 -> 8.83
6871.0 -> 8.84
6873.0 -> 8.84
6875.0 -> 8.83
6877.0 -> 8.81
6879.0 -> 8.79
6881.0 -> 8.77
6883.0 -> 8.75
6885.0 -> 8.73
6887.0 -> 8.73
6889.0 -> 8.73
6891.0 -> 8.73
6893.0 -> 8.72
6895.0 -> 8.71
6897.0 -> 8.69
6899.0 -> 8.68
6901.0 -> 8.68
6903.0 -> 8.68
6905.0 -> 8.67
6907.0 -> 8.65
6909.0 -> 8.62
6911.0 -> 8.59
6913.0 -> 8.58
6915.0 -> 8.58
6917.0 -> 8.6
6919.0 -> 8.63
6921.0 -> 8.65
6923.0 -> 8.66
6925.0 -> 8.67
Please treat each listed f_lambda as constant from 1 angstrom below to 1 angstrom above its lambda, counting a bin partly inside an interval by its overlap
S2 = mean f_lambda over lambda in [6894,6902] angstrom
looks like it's 8.69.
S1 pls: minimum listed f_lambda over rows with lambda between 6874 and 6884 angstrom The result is 8.75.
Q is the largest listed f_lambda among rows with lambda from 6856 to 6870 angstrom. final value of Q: 8.83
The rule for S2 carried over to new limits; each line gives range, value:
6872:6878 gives 8.83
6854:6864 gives 8.71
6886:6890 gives 8.73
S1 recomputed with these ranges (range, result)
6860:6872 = 8.7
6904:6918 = 8.58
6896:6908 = 8.65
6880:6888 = 8.73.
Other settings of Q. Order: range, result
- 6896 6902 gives 8.69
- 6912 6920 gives 8.63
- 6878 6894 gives 8.79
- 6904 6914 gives 8.67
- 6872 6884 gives 8.84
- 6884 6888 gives 8.73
